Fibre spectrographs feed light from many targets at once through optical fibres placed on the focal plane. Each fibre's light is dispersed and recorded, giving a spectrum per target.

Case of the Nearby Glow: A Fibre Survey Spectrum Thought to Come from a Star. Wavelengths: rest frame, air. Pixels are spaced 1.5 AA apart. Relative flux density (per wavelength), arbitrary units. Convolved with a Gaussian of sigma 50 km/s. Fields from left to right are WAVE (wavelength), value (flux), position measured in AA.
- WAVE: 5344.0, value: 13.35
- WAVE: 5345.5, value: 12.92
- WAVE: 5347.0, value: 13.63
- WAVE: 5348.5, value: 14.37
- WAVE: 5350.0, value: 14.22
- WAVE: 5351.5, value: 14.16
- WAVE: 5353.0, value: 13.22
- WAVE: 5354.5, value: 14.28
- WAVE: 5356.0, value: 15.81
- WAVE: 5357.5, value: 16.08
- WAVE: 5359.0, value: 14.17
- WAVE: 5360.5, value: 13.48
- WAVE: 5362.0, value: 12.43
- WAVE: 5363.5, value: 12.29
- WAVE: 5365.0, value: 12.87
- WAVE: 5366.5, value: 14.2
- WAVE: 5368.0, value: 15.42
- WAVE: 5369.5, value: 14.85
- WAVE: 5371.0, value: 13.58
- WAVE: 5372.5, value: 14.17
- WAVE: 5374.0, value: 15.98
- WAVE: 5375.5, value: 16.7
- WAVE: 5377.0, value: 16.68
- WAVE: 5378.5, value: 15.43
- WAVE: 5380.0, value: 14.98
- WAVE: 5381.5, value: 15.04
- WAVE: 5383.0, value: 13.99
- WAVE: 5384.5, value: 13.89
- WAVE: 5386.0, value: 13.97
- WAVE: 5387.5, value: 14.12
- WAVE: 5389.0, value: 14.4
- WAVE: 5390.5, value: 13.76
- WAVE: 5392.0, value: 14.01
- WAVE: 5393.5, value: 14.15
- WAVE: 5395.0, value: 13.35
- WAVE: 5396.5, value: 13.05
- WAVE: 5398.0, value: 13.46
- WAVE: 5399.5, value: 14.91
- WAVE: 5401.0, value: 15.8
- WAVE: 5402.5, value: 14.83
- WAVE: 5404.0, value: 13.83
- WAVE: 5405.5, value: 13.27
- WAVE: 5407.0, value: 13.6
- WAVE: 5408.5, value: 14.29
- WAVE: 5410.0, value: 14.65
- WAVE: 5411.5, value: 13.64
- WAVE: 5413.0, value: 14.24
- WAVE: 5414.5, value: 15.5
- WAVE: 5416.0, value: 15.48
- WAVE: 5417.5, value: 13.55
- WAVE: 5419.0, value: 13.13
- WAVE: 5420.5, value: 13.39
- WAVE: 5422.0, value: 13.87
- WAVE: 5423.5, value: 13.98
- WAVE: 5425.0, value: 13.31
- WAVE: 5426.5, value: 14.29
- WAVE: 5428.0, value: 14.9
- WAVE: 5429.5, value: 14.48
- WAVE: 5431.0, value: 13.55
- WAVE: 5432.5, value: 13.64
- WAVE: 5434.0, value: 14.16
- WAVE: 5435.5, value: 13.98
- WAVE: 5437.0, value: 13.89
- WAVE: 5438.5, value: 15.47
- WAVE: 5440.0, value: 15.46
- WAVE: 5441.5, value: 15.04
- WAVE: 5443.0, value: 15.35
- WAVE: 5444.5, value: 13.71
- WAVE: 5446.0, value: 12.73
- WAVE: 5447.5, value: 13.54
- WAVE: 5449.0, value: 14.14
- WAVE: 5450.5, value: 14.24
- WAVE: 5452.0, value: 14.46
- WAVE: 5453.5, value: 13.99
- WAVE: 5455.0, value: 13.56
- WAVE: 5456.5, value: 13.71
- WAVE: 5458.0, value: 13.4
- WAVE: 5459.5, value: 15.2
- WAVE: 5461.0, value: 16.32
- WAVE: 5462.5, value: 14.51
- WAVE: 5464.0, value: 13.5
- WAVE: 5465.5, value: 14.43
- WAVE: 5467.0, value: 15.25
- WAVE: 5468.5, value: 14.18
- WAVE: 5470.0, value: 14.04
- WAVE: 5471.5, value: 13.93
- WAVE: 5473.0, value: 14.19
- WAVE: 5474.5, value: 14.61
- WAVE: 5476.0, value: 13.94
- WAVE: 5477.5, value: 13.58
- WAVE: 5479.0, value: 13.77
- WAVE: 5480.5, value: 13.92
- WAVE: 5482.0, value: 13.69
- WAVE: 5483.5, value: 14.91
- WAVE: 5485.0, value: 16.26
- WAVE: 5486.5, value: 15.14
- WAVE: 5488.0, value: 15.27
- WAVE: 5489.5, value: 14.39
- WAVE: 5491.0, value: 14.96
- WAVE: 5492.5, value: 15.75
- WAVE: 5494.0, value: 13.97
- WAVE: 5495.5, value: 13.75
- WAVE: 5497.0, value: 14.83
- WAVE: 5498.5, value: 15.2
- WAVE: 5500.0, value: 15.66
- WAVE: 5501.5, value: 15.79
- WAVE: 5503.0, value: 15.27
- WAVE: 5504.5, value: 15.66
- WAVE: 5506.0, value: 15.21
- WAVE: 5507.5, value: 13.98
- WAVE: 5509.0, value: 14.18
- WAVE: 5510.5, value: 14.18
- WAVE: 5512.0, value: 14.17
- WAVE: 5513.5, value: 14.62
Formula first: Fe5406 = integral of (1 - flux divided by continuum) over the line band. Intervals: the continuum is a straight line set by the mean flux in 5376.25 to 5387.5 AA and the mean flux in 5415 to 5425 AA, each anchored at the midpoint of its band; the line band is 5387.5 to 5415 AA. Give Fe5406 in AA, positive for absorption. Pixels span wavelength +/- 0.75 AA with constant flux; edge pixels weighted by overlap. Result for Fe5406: 0.4 AA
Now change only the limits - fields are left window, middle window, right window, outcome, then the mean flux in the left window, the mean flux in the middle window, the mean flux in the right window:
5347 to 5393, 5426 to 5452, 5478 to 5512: 0.6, 14.4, 14.3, 14.8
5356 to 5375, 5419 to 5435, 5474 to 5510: 0.6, 14.2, 13.9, 14.7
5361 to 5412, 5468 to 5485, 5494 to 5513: 0.6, 14.3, 14.2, 14.8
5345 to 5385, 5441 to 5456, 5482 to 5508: 0.8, 14.4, 14.1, 15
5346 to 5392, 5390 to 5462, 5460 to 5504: 1.8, 14.4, 14.2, 14.7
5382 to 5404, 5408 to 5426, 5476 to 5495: 0.2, 14.1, 14.1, 14.6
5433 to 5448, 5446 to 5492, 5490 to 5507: 1.1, 14.3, 14.3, 15.1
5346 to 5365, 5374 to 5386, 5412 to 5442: -1.0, 14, 15.2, 14.3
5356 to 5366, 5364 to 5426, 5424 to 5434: -1.9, 13.7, 14.3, 14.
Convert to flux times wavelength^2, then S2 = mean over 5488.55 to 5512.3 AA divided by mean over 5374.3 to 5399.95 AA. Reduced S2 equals 1.1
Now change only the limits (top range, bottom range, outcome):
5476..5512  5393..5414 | 1.08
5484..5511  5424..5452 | 1.08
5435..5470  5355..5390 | 1.02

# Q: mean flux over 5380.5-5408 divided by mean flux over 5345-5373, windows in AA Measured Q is 1.0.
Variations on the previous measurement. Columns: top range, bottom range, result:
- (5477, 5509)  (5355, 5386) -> 1.01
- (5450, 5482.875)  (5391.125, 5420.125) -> 1.00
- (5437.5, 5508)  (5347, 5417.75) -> 1.01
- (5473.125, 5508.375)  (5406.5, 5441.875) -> 1.04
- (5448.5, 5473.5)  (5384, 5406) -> 1.02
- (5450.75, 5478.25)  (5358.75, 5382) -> 0.98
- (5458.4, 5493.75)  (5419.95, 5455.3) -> 1.03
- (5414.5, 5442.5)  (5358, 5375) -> 1.02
